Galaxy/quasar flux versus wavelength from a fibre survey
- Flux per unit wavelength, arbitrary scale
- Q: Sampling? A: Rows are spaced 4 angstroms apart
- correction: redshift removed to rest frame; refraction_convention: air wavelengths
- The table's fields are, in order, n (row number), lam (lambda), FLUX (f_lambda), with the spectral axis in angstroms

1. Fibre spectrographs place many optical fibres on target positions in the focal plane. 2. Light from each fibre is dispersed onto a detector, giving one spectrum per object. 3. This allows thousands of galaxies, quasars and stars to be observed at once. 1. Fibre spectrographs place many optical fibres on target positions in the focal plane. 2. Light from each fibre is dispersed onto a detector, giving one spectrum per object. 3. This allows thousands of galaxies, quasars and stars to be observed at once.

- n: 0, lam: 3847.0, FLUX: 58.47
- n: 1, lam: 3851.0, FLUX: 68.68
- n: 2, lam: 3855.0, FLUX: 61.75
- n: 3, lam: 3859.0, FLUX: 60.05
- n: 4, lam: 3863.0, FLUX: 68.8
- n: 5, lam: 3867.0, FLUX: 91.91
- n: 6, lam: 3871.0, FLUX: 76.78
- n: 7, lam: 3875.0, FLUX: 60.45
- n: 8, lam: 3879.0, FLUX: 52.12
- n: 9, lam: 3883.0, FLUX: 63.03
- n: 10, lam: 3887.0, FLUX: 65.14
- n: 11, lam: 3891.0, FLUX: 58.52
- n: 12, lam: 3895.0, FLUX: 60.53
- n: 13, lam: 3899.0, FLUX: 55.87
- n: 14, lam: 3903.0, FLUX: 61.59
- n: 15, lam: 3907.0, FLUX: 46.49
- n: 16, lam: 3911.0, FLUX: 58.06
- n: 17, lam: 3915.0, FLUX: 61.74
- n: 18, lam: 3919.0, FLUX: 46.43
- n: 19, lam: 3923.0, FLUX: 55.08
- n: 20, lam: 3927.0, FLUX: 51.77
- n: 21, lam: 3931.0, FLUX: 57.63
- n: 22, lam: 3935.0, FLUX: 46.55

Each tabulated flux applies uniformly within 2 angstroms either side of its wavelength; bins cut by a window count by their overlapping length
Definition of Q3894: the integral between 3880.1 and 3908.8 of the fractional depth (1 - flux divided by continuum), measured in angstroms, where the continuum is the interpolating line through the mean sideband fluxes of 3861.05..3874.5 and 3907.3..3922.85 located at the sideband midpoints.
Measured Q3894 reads 2.5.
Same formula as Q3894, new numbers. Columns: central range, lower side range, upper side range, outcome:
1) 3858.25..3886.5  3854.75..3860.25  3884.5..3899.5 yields -3.3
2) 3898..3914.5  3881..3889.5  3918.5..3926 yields 0.2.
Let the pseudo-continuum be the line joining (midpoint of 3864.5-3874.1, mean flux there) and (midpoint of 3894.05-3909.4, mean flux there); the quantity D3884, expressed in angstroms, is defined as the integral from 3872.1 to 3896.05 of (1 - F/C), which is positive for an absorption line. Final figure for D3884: 2.93 angstroms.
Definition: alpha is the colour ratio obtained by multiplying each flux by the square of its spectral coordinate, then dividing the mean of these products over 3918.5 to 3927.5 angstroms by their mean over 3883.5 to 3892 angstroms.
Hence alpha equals 0.84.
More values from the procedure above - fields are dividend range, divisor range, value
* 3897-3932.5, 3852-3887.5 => 0.84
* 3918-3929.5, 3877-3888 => 0.89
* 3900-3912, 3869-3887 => 0.88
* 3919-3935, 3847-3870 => 0.79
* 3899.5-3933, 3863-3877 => 0.75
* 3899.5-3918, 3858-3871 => 0.77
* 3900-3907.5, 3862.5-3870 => 0.69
